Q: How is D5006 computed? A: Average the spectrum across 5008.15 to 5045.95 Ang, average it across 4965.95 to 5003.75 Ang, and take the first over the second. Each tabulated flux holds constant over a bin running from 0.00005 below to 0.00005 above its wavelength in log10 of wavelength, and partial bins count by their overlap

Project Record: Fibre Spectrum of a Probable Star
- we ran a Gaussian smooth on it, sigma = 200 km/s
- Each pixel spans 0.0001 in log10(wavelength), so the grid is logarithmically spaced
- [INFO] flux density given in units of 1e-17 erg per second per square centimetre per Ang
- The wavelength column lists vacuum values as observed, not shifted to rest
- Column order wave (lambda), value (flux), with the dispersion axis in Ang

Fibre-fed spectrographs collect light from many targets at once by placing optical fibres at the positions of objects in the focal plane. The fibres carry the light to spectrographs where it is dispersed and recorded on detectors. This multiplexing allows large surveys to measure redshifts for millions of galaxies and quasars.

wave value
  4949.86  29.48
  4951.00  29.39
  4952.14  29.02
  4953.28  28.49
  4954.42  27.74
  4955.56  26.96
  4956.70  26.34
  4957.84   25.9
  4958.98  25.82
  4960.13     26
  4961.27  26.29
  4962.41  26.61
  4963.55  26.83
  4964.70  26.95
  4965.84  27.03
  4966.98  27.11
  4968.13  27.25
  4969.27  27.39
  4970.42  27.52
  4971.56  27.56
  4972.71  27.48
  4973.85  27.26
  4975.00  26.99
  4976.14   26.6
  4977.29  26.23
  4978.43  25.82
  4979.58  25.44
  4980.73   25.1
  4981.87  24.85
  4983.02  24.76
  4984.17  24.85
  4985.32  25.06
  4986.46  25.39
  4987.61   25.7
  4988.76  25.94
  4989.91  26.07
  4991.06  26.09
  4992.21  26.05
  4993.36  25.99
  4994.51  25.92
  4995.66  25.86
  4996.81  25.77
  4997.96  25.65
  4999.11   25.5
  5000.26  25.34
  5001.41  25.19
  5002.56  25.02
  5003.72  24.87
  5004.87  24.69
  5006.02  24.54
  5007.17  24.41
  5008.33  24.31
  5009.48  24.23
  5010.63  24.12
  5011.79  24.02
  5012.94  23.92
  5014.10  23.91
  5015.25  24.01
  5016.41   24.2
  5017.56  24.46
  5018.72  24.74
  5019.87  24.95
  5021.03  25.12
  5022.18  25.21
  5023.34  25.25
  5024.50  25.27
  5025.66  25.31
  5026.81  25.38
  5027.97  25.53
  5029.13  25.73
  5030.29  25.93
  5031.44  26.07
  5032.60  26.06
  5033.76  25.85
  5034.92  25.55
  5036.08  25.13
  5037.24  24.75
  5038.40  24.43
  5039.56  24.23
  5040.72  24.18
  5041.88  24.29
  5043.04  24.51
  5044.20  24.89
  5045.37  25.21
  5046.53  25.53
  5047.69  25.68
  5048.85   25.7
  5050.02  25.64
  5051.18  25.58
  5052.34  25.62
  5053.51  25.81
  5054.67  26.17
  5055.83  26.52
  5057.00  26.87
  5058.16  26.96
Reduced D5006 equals 0.96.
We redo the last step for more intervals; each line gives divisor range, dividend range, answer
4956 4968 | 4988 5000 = 0.98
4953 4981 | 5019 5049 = 0.94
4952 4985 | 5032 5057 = 0.95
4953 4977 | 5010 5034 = 0.93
